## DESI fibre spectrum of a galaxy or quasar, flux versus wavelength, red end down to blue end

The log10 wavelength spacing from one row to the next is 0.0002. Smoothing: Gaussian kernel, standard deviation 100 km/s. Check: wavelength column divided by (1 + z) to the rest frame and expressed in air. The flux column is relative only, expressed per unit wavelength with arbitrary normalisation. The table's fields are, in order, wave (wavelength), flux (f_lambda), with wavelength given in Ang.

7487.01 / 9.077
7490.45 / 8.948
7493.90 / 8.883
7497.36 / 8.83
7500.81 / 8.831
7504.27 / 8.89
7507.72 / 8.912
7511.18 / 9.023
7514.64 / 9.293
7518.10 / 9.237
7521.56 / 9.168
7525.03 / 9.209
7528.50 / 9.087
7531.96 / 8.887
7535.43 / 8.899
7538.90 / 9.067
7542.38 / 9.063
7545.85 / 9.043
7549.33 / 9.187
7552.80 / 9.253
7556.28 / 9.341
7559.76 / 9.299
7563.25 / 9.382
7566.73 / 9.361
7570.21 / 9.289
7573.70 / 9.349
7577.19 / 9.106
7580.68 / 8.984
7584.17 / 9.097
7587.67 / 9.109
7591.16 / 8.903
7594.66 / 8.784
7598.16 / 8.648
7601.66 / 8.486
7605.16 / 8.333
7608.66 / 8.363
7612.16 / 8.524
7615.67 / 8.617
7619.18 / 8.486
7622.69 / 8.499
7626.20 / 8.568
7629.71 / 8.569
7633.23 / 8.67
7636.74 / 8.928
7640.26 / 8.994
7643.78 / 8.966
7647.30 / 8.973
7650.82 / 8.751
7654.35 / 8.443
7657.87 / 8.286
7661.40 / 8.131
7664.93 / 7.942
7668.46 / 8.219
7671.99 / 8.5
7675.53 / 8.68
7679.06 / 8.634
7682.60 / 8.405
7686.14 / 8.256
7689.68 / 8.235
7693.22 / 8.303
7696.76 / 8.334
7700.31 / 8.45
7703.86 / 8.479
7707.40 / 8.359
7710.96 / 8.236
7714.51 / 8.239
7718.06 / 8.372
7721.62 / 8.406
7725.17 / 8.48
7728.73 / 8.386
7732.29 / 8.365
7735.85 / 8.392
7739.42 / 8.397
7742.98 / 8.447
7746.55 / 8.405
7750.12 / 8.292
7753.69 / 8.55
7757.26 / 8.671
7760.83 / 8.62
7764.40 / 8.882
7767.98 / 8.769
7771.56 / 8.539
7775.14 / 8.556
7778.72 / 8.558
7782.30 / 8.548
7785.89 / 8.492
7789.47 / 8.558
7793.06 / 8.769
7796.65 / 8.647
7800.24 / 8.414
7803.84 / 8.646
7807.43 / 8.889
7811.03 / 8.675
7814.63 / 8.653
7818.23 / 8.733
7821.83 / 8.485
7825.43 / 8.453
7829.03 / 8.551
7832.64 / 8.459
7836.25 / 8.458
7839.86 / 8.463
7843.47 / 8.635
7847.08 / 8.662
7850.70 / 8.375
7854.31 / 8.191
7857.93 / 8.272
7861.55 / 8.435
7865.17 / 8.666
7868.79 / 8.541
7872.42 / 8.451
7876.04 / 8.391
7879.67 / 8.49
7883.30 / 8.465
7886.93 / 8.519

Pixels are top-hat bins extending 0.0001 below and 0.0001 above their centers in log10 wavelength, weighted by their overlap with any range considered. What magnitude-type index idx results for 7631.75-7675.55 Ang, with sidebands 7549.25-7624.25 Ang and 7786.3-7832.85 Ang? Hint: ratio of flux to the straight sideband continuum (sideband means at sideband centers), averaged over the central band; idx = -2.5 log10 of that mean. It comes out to 0.03 mag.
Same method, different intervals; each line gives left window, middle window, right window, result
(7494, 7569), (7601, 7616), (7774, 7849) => 0.06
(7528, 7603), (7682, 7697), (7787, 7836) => 0.07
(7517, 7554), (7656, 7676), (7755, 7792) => 0.07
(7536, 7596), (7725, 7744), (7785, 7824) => 0.05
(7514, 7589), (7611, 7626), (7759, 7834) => 0.06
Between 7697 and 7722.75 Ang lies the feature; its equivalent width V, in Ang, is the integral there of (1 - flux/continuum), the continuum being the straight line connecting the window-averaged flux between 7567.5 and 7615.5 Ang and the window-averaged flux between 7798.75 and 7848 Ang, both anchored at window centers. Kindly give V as 1.0 Ang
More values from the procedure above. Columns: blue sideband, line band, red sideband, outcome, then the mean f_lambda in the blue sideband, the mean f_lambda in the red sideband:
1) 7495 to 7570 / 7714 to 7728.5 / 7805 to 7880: 0.6 Ang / 9.11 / 8.52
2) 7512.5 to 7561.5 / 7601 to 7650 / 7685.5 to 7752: 0.6 Ang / 9.14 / 8.36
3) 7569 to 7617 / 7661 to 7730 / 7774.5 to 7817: 2.9 Ang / 8.82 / 8.62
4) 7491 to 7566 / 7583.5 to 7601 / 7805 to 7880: 0.2 Ang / 9.09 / 8.52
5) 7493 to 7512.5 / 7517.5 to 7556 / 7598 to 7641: -1.3 Ang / 8.89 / 8.58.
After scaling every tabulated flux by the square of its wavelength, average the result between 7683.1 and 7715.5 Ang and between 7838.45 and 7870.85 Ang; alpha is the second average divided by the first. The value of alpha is 1.1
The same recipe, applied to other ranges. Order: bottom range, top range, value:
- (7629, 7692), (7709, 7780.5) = 1.02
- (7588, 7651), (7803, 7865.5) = 1.04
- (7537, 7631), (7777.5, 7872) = 1.02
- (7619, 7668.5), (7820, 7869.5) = 1.04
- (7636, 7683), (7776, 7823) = 1.04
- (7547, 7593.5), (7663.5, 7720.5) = 0.94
